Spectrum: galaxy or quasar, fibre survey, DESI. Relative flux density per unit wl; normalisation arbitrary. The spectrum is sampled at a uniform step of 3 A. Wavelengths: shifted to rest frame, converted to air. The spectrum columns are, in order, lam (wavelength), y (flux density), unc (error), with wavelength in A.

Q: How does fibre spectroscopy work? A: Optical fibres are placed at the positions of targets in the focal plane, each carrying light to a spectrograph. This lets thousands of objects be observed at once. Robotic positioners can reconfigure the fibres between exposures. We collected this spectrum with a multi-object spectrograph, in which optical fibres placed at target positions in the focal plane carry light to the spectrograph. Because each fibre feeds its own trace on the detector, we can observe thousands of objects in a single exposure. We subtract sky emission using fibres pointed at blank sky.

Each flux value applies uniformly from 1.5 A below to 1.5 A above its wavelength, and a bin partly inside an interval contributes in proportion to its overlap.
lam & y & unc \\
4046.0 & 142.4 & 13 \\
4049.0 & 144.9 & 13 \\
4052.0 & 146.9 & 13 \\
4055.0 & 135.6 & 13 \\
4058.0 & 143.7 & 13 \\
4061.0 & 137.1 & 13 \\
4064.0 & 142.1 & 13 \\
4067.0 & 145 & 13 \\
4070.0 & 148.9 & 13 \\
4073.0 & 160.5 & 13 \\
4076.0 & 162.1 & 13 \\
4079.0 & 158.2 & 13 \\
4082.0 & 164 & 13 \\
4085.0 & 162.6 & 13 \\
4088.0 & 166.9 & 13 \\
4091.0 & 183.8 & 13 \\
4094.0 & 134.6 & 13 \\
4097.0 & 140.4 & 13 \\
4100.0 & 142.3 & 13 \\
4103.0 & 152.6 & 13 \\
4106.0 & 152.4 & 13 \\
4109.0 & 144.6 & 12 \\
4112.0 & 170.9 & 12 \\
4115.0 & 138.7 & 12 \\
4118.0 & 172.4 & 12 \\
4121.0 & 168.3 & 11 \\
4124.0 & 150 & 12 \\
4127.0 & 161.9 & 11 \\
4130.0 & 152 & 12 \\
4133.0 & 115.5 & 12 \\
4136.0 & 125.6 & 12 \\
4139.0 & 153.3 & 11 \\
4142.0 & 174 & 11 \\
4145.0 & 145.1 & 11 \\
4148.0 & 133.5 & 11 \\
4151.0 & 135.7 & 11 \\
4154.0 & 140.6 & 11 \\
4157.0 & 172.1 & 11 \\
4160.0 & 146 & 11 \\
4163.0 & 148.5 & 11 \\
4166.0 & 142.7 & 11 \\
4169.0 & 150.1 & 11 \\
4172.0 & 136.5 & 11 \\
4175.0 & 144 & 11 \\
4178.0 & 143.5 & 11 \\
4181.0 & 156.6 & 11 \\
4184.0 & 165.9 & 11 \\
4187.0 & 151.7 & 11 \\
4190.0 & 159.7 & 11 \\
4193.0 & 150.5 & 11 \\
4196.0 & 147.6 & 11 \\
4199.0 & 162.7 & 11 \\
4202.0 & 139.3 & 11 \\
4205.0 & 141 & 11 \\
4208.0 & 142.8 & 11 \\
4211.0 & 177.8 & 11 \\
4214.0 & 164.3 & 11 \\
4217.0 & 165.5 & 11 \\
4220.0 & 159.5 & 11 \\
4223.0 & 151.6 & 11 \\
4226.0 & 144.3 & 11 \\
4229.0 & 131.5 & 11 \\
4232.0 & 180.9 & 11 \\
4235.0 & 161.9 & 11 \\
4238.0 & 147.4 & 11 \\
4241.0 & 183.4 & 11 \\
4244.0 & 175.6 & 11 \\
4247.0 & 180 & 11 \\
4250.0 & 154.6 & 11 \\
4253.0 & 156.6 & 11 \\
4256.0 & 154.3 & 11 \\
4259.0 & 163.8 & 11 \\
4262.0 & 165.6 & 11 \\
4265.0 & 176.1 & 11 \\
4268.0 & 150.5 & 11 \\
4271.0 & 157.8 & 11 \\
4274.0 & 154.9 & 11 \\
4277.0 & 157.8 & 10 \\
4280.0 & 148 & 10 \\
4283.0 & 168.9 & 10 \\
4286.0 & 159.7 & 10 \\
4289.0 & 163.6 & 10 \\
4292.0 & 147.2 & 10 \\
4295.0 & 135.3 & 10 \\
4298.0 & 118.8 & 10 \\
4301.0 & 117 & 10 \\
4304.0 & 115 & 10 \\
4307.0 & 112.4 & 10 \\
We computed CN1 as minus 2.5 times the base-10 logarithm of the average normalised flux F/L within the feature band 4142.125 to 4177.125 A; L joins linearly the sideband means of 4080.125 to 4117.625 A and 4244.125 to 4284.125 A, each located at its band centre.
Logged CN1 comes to 0.08 mag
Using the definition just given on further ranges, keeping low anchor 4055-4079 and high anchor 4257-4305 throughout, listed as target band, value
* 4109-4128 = -0.073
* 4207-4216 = -0.092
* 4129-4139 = 0.120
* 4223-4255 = -0.077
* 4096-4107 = 0.012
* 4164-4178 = 0.043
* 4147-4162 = 0.023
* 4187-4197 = -0.023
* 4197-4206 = 0.012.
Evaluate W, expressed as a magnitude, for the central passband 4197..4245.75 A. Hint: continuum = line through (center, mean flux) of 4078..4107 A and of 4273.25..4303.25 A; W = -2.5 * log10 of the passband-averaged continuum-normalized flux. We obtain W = -0.06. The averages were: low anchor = 156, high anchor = 146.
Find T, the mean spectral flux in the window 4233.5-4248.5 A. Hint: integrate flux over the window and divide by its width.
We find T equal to 170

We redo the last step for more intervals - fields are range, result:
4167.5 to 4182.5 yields 146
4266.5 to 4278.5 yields 155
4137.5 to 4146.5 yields 157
